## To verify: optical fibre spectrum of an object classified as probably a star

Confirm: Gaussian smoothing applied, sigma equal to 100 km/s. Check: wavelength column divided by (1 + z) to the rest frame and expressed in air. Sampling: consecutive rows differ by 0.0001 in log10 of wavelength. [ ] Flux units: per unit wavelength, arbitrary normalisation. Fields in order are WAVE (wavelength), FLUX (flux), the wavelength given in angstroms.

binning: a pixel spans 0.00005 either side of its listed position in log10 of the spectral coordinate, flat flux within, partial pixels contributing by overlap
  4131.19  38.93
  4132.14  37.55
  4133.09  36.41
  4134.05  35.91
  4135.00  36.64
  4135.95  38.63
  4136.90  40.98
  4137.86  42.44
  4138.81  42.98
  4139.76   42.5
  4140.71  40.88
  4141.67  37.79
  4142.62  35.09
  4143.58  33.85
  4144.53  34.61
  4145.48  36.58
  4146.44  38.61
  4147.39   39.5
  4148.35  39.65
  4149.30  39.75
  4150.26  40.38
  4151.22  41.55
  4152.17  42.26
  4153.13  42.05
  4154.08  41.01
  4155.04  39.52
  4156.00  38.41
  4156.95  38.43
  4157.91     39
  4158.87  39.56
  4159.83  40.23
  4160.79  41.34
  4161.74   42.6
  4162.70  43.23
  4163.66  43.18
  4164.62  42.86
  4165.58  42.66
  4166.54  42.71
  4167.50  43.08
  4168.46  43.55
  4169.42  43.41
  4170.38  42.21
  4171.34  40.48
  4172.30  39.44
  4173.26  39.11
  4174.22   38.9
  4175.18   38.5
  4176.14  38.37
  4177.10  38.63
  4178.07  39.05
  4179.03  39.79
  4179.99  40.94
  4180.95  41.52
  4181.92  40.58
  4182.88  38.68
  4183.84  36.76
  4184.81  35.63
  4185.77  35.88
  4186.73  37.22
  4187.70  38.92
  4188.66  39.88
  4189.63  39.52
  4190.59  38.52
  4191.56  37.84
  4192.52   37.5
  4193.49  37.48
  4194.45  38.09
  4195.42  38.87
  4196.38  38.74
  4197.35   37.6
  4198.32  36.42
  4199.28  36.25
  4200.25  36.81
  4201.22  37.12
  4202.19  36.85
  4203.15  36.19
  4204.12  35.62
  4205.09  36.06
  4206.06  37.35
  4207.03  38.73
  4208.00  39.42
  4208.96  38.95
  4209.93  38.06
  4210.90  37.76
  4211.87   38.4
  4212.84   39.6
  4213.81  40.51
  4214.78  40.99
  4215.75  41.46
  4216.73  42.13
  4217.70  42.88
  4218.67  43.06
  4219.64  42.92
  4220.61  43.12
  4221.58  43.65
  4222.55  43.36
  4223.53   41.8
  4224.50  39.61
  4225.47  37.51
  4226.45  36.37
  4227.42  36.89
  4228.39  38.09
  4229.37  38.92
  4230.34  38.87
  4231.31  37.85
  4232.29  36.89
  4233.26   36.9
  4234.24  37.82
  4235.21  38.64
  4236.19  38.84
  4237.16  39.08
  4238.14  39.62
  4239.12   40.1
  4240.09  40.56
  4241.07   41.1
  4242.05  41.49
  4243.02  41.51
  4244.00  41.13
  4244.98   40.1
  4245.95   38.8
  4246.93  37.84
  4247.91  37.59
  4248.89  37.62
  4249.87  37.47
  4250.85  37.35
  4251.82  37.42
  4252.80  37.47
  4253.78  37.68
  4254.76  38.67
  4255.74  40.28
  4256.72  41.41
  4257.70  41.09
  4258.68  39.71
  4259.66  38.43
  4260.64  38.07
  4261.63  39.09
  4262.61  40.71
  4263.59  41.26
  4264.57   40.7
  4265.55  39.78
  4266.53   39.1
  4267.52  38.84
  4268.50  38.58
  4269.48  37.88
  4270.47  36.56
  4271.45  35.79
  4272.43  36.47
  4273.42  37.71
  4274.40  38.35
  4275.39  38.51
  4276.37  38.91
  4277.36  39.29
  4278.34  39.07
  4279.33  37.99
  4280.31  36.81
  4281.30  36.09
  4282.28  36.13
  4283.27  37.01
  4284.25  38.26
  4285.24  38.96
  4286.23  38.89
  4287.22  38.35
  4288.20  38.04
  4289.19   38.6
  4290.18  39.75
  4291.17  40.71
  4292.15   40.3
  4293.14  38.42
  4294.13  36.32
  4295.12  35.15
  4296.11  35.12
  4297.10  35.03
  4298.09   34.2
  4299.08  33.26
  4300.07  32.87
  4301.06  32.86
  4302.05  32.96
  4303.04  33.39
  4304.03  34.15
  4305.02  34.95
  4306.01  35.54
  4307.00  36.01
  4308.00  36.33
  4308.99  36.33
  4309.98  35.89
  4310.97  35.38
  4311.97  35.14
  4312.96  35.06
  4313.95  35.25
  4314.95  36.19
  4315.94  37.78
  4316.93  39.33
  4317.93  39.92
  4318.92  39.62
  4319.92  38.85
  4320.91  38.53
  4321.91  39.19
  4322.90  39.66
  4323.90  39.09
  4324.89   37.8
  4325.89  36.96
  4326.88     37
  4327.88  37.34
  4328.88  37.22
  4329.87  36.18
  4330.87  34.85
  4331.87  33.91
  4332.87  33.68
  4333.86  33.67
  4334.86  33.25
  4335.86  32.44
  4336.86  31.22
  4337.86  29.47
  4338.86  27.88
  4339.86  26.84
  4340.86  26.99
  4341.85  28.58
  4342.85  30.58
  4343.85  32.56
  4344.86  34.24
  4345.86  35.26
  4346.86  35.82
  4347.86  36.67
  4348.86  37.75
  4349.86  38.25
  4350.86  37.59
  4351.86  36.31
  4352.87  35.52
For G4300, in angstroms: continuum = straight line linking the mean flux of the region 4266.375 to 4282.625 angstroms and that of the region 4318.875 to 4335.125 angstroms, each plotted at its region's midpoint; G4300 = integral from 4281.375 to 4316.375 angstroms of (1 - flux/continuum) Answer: 1.0 angstroms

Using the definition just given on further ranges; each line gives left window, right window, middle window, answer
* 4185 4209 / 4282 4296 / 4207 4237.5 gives -1.53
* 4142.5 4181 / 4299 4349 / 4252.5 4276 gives -1.27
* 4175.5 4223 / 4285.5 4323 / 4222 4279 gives -1.61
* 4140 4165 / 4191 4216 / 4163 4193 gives -0.78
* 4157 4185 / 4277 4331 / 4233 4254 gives -0.21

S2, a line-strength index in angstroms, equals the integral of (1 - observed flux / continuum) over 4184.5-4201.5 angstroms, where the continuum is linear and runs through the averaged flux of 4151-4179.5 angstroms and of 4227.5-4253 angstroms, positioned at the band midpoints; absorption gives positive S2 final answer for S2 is 1.0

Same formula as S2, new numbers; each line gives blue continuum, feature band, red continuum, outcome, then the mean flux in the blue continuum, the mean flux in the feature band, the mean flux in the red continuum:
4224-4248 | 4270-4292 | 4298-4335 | -0.4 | 38.9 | 38.1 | 36.1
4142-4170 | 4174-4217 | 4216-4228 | 2.5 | 40.3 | 38.4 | 41.1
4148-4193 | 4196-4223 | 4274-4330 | -0.1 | 40.1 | 39.3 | 37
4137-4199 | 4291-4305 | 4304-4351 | 0.3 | 39.6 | 35.2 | 35.2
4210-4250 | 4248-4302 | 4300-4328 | 0.2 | 39.7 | 37.9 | 36.6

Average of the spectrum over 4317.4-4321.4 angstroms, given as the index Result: 39.2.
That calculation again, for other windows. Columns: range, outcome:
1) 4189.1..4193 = 38.4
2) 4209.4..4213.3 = 38.4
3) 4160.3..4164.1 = 42.6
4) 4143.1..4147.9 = 36.6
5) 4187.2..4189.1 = 39.3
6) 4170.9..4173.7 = 39.7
